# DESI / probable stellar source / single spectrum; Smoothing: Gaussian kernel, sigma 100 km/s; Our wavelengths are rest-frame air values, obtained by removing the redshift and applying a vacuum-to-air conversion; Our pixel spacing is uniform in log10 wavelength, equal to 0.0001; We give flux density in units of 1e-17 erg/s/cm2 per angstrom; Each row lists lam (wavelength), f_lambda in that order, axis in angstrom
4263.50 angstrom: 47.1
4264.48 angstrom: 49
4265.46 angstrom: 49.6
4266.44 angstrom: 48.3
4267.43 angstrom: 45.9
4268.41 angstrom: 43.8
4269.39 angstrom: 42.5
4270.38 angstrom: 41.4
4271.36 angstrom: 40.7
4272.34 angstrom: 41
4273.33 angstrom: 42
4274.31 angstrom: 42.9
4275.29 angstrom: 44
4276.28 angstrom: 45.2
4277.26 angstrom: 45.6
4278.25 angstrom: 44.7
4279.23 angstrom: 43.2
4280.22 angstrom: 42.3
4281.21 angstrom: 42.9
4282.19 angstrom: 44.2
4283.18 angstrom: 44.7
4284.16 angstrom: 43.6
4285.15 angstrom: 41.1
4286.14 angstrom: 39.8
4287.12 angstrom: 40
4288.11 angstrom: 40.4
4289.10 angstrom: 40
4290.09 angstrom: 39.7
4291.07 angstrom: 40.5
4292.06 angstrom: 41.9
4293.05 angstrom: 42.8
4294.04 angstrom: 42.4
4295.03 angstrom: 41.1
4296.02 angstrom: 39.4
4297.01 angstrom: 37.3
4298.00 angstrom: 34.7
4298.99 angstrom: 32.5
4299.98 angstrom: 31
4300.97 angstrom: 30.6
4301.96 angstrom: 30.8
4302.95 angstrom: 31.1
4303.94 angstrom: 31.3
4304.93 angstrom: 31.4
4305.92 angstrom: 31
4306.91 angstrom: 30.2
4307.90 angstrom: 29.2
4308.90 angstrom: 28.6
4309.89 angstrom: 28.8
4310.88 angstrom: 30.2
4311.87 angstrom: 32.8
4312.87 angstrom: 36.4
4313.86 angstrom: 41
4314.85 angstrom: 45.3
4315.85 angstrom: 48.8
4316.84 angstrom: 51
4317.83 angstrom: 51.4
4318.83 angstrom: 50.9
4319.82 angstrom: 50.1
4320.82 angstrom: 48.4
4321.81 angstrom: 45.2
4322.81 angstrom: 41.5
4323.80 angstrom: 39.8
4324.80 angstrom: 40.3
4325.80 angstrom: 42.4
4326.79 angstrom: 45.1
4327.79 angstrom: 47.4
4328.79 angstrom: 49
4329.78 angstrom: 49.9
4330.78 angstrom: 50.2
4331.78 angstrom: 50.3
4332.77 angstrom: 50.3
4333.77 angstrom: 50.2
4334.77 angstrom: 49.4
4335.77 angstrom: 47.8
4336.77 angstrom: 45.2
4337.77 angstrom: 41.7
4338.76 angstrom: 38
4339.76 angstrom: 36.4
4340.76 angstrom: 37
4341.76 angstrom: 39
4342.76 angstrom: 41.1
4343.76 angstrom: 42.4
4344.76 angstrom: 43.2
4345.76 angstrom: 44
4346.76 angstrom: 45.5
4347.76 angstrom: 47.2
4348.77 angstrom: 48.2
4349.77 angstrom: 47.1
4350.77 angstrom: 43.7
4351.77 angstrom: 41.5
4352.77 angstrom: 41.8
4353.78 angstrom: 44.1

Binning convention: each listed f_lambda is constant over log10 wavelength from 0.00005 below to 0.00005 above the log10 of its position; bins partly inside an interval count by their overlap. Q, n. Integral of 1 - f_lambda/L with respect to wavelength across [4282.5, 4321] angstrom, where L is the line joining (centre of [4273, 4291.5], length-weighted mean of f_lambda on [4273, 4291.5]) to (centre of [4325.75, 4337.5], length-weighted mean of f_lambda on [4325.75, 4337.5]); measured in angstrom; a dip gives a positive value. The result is 5.39 angstrom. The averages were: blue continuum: 42.5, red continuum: 48.2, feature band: 38.5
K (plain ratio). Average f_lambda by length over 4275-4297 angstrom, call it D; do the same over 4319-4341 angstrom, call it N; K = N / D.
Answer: 1.1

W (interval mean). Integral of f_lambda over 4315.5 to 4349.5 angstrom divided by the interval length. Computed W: 45.5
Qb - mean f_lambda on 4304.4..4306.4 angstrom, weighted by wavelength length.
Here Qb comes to 31.2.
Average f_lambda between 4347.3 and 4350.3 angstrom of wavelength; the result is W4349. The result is 47.4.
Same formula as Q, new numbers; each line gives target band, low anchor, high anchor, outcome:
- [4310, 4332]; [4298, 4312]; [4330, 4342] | -3.74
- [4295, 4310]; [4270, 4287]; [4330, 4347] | 3.86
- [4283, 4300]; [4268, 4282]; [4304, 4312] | -1.44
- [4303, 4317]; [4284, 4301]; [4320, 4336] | 2.61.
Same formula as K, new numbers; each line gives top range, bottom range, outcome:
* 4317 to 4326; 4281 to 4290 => 1.10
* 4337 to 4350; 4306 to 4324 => 1.05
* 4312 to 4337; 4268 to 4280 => 1.08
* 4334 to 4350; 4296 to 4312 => 1.37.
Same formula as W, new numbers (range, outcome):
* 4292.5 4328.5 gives 38.7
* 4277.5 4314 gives 37.1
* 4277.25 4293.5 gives 42.1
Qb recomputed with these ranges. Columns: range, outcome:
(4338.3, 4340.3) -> 37.2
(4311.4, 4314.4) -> 36.9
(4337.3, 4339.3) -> 39.9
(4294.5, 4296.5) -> 40.3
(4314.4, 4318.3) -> 49.2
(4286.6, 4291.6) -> 40.2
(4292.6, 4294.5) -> 42.6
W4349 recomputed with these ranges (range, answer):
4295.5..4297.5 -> 38.4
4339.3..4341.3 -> 36.7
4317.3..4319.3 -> 51.1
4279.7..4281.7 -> 42.5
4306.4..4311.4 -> 29.4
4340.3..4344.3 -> 39.9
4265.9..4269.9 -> 45.1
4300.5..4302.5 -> 30.7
